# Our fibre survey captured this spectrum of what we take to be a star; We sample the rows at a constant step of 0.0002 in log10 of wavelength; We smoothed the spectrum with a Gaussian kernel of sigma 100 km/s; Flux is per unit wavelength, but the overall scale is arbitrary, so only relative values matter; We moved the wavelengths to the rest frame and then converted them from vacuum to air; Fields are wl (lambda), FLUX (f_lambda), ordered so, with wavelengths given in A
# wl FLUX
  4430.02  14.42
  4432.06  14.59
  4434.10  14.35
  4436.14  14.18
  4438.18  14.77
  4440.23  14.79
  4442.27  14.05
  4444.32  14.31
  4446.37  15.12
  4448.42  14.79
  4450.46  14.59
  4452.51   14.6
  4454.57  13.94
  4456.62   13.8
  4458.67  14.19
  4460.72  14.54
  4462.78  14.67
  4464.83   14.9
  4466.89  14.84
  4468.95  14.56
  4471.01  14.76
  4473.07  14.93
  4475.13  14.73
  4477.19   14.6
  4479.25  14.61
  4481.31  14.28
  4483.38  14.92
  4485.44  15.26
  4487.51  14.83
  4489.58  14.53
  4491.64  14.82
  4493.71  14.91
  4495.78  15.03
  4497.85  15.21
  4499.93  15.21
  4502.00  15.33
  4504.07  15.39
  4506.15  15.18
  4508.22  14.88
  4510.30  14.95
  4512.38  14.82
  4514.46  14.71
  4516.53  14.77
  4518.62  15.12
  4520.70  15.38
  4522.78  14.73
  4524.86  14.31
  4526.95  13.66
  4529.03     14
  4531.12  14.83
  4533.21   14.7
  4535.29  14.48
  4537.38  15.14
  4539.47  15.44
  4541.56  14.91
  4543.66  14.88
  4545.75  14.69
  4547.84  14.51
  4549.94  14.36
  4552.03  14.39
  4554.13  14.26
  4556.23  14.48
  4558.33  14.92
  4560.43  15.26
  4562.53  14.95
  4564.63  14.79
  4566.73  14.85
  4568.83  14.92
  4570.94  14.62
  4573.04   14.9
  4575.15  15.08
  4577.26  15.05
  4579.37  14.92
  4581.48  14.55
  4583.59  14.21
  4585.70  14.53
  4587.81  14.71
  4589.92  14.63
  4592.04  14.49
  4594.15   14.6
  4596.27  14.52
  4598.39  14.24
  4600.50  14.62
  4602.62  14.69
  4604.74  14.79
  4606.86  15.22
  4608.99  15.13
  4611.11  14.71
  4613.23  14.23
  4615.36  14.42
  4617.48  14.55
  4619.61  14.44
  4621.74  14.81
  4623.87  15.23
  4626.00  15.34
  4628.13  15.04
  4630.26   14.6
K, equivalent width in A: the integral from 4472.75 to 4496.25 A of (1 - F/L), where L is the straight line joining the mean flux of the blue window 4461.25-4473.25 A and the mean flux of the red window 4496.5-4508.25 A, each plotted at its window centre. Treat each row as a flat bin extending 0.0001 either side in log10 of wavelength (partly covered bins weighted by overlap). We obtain 0.3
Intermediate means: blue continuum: 14.7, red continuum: 15.2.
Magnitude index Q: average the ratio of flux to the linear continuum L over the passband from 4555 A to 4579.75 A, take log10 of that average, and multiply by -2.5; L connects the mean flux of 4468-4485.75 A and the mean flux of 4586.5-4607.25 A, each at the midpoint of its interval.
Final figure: -0.02 mag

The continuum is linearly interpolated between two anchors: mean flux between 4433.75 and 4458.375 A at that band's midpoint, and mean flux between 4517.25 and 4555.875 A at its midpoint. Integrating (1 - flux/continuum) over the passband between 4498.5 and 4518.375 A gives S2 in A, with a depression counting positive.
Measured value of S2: -0.6 A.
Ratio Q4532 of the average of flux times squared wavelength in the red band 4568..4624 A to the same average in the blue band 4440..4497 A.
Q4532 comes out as 1.06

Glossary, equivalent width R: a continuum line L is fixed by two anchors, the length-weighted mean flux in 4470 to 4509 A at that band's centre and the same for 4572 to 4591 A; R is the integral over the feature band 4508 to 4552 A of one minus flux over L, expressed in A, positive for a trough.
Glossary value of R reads 0.3 A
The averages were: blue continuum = 14.9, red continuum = 14.7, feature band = 14.7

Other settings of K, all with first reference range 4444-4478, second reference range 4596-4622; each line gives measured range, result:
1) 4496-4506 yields -0.4 A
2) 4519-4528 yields 0.0 A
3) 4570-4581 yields -0.2 A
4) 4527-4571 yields -0.3 A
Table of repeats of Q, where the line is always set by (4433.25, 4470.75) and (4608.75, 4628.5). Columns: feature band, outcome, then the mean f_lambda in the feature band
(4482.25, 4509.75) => -0.03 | 15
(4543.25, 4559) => 0.01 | 14.5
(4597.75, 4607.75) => 0.00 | 14.7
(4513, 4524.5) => -0.02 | 14.9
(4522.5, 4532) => 0.03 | 14.3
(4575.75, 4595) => 0.01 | 14.6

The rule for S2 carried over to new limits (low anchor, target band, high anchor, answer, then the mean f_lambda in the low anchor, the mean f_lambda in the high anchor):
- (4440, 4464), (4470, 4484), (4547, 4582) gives -0.2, 14.4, 14.8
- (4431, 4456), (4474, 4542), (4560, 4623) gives -1.2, 14.5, 14.7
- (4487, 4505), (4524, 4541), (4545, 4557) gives 0.1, 15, 14.4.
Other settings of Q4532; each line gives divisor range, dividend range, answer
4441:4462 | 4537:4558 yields 1.06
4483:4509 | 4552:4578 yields 1.02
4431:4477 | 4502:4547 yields 1.05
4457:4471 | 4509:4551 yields 1.04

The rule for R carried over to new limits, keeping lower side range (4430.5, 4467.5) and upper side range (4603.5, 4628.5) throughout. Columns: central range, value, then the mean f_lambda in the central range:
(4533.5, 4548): -0.2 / 14.9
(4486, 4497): -0.2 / 14.9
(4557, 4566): -0.2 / 15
